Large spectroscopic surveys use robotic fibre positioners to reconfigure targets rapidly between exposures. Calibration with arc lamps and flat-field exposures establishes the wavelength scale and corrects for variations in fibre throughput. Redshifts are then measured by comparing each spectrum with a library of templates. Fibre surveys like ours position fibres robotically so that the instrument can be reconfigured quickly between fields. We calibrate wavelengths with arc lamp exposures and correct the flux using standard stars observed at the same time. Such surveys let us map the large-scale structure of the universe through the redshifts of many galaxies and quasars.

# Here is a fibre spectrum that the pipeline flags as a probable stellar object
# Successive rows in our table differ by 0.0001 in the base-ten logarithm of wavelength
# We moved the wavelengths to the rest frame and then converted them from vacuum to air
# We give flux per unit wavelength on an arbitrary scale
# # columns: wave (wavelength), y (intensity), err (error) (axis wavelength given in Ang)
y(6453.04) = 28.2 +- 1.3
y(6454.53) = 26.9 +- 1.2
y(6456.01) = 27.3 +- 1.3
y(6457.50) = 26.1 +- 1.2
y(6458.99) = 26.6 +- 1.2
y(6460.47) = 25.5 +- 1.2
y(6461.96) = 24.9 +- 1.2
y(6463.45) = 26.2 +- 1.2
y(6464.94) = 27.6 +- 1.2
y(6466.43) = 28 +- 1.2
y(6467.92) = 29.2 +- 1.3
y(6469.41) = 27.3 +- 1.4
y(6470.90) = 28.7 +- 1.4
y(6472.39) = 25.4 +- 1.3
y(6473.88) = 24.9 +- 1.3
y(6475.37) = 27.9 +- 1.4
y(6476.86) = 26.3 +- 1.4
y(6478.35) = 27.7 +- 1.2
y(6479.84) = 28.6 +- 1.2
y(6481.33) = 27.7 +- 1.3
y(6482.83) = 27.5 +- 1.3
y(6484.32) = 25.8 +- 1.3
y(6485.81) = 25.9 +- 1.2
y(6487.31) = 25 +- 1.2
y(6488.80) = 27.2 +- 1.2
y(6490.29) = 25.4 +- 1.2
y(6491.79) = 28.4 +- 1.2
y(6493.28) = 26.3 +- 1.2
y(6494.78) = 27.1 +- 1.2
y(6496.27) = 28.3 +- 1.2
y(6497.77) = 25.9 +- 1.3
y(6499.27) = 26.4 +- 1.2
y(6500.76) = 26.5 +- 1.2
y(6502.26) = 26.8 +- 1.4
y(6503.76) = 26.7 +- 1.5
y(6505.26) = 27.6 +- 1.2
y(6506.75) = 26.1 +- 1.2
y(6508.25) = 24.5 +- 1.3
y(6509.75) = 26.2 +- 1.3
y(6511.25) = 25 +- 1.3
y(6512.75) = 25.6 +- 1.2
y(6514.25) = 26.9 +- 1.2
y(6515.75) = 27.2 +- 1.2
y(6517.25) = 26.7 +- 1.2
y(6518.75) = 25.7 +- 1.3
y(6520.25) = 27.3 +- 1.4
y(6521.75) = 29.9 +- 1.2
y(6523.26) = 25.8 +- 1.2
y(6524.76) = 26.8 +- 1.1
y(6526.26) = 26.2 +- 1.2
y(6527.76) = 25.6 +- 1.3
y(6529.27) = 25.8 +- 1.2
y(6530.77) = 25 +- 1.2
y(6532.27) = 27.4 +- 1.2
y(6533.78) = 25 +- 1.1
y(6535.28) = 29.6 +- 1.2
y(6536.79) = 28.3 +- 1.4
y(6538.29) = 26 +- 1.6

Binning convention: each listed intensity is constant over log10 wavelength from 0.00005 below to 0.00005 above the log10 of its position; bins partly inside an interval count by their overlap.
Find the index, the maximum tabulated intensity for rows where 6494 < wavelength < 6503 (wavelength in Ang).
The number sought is 28.3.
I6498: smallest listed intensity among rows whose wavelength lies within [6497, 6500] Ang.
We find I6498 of 25.9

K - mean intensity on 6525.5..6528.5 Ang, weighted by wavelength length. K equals 26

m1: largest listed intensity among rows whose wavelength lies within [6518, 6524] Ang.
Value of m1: 29.9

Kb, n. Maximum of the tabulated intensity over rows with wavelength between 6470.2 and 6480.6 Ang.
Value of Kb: 28.7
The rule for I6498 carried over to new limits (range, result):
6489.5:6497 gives 25.4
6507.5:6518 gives 24.5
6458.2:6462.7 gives 24.9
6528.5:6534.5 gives 25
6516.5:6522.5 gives 25.7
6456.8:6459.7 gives 26.1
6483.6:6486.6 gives 25.8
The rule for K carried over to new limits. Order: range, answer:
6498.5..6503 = 26.6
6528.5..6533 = 26.1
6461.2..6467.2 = 26.6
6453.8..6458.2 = 26.8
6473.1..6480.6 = 27.1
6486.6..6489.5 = 26.1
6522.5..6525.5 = 26.2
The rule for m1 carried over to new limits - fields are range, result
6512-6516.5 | 27.2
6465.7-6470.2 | 29.2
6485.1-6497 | 28.4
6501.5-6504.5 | 26.8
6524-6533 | 27.4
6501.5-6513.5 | 27.6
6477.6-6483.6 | 28.6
